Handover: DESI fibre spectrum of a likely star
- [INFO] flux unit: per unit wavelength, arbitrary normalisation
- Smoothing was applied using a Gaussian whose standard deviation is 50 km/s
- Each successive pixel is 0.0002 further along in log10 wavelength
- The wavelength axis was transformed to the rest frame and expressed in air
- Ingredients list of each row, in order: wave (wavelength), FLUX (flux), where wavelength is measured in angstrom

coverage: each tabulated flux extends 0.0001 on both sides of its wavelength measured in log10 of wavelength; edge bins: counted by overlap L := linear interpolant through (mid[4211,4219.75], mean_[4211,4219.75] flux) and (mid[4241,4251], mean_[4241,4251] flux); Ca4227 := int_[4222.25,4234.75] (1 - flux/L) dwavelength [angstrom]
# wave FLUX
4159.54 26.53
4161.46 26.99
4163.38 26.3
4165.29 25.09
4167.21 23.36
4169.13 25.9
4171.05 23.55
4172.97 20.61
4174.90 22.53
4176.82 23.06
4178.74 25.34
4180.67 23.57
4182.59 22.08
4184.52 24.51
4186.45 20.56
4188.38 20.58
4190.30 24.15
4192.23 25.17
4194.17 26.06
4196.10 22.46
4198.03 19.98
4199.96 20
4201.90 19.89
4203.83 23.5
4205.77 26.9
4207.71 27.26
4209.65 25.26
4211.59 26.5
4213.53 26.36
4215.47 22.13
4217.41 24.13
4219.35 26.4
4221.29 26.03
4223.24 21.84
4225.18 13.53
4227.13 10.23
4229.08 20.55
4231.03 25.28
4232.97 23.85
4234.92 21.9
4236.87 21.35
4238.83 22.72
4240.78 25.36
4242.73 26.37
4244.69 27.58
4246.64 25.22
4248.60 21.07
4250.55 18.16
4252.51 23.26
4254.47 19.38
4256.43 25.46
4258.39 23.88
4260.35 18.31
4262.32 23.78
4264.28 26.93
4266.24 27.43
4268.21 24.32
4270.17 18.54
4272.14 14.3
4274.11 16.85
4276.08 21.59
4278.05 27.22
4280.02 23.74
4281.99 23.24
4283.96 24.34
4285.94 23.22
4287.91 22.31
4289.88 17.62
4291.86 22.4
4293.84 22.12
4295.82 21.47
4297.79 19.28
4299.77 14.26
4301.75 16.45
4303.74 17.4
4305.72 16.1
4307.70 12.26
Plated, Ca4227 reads 2.6 angstrom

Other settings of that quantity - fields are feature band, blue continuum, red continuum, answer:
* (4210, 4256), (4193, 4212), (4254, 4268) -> 2.1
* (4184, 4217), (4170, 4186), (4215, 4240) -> -1.8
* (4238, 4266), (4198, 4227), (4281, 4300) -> -1.7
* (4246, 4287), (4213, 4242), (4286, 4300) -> -2.4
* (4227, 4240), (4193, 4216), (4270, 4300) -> 0.7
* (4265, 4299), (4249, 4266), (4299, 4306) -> -5.0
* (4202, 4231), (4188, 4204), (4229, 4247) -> 0.4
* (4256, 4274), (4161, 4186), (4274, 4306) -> -0.6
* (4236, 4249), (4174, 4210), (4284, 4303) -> -1.6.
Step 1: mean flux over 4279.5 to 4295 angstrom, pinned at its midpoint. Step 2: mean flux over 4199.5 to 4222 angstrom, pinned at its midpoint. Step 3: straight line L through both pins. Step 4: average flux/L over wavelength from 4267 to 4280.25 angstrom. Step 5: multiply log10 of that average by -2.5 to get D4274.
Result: 0.092 mag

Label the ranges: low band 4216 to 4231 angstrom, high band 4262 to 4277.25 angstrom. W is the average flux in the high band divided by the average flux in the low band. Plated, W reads 1.0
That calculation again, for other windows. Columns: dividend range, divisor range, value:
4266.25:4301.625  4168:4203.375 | 0.92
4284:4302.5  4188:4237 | 0.89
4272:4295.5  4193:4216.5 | 0.91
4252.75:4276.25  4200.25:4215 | 0.88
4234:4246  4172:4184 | 1.06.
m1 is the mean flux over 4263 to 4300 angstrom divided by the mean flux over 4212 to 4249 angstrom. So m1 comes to 0.96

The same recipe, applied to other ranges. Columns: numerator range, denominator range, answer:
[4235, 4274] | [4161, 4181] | 0.94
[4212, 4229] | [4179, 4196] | 0.92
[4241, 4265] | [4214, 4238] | 1.08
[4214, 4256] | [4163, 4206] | 0.96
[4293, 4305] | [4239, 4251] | 0.76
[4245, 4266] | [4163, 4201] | 0.99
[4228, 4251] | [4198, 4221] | 0.96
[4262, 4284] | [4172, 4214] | 0.96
